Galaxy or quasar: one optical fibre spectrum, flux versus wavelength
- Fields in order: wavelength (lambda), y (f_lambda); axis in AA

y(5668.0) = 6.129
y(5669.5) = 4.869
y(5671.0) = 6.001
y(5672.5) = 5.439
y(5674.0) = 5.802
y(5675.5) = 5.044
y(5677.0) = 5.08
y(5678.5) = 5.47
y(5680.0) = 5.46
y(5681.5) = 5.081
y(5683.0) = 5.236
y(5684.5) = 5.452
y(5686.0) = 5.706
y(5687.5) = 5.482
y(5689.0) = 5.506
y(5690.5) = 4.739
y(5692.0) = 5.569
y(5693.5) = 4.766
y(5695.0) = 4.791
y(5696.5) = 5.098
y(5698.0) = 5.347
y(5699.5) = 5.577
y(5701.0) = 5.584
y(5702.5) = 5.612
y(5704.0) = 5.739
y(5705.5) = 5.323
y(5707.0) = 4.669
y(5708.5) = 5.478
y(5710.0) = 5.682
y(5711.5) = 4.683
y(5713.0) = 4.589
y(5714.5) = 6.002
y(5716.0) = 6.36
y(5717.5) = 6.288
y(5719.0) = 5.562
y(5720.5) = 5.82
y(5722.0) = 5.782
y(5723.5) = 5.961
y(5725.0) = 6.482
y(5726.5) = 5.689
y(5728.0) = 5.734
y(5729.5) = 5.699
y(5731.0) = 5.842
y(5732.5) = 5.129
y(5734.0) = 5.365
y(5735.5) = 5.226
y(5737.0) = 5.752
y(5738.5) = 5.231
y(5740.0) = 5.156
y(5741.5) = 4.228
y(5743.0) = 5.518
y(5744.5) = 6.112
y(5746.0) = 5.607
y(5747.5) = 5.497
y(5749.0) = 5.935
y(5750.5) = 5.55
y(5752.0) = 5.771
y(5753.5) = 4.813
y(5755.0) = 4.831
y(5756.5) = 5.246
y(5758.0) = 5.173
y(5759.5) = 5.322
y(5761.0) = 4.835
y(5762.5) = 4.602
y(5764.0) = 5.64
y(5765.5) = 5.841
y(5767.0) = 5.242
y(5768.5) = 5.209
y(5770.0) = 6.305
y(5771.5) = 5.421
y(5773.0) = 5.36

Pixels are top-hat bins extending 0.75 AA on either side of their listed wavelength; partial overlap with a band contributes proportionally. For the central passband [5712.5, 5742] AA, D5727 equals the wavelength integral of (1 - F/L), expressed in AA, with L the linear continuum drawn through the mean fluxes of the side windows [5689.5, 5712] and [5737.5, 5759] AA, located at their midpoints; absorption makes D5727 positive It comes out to -1.8 AA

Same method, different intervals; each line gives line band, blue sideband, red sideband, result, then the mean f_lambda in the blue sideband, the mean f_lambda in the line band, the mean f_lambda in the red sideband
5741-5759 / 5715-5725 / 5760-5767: 0.33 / 6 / 5.37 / 5.23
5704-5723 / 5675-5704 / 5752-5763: -1.18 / 5.31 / 5.53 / 5.04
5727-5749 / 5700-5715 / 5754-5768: -0.87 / 5.33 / 5.46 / 5.19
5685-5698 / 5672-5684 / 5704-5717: 0.32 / 5.33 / 5.22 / 5.39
